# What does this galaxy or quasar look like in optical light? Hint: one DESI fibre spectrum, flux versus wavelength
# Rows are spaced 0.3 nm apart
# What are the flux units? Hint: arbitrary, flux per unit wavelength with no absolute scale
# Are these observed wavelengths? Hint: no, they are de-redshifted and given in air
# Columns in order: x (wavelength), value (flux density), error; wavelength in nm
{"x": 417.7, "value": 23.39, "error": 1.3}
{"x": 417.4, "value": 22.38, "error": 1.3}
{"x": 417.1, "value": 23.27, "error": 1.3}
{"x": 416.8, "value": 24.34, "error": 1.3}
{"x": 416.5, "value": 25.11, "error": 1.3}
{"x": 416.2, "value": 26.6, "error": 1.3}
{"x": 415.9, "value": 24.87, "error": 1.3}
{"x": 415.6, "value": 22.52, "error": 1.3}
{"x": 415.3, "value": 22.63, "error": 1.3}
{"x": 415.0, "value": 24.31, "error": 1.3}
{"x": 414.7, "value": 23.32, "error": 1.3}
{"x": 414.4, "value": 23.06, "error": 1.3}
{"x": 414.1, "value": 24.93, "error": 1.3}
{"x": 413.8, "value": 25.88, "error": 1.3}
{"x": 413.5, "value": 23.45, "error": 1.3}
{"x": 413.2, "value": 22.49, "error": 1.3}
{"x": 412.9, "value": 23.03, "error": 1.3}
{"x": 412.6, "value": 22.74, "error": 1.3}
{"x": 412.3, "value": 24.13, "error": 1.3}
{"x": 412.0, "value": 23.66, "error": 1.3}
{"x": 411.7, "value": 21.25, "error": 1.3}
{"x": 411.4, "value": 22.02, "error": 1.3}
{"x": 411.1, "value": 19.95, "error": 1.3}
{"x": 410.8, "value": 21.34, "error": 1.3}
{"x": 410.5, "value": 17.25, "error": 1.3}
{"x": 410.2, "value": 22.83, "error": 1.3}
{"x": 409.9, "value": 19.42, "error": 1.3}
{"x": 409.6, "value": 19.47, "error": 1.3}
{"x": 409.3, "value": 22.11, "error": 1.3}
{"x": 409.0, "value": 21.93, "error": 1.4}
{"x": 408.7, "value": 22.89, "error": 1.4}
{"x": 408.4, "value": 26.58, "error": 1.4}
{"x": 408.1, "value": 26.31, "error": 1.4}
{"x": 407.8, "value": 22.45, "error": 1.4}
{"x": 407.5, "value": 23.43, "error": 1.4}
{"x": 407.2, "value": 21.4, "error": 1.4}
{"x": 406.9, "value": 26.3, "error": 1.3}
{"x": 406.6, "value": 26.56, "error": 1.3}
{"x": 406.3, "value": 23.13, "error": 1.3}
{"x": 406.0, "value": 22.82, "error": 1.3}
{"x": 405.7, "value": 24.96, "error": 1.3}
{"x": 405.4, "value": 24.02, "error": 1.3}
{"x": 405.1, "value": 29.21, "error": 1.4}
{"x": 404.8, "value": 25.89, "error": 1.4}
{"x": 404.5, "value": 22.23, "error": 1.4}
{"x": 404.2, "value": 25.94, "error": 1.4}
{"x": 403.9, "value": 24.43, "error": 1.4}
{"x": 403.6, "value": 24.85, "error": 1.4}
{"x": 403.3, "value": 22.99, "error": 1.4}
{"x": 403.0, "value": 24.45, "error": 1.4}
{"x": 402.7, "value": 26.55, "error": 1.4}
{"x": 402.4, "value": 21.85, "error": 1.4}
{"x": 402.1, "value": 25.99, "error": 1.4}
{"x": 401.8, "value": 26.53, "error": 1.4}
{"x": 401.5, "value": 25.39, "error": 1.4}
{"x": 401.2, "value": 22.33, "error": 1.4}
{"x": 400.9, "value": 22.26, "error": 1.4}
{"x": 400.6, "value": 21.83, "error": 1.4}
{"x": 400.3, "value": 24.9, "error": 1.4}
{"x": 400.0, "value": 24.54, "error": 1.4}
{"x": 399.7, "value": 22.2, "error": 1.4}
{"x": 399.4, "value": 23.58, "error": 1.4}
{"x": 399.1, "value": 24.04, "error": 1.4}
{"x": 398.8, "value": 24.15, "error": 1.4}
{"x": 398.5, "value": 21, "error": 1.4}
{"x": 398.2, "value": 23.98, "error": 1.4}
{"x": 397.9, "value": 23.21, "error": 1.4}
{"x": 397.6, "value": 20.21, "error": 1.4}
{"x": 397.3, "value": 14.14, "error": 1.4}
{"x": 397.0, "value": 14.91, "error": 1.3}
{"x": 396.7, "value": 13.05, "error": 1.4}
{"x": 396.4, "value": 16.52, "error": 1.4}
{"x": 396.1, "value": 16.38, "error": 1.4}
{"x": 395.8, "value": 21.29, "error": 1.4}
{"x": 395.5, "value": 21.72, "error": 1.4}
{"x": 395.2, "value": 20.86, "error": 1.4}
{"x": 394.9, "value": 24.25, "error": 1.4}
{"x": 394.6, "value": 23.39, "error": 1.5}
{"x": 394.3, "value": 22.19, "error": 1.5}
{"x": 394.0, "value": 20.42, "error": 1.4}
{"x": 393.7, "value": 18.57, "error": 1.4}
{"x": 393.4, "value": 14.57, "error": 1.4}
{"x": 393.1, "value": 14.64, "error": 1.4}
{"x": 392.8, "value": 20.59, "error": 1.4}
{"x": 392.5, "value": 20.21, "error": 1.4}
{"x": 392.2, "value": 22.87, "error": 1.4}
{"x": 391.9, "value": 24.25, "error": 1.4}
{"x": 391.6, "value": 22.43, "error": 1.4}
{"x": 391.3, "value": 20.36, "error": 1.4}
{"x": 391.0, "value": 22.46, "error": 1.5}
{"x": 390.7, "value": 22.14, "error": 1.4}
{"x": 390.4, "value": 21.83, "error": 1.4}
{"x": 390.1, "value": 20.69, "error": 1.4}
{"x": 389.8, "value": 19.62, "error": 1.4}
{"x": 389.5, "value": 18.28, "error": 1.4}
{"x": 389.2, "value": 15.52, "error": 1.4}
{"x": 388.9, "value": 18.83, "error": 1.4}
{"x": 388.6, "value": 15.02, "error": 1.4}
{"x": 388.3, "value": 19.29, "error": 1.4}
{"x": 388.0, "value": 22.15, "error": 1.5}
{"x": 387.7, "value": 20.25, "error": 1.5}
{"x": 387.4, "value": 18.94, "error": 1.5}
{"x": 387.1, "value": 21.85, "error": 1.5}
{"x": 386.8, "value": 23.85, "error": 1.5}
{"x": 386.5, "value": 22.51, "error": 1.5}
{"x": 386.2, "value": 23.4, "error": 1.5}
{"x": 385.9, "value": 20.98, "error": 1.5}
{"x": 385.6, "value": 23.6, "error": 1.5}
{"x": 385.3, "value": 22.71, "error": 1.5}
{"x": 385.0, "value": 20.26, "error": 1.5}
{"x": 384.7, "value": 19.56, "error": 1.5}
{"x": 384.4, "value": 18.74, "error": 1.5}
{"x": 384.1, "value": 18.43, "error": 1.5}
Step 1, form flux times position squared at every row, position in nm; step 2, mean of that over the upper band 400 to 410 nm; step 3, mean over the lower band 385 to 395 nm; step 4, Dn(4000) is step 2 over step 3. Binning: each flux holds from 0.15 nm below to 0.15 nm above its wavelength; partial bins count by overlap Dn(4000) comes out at 1.25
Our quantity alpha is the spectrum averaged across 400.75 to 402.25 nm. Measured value 24.5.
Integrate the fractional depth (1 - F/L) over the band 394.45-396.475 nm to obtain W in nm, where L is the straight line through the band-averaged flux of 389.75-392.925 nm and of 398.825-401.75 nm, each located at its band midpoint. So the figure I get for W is 0.16 nm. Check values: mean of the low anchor 21.7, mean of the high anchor 23.6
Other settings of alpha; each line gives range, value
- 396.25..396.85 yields 14.8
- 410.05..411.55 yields 20.7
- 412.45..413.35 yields 22.8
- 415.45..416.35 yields 24.7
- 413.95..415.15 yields 23.9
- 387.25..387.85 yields 19.6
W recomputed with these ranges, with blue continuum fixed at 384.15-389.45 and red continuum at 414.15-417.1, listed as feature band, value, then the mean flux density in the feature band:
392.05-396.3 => 0.242 nm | 20.1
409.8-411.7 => 0.234 nm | 20.6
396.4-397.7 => 0.370 nm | 15.5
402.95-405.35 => -0.253 nm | 25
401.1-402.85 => -0.198 nm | 24.8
